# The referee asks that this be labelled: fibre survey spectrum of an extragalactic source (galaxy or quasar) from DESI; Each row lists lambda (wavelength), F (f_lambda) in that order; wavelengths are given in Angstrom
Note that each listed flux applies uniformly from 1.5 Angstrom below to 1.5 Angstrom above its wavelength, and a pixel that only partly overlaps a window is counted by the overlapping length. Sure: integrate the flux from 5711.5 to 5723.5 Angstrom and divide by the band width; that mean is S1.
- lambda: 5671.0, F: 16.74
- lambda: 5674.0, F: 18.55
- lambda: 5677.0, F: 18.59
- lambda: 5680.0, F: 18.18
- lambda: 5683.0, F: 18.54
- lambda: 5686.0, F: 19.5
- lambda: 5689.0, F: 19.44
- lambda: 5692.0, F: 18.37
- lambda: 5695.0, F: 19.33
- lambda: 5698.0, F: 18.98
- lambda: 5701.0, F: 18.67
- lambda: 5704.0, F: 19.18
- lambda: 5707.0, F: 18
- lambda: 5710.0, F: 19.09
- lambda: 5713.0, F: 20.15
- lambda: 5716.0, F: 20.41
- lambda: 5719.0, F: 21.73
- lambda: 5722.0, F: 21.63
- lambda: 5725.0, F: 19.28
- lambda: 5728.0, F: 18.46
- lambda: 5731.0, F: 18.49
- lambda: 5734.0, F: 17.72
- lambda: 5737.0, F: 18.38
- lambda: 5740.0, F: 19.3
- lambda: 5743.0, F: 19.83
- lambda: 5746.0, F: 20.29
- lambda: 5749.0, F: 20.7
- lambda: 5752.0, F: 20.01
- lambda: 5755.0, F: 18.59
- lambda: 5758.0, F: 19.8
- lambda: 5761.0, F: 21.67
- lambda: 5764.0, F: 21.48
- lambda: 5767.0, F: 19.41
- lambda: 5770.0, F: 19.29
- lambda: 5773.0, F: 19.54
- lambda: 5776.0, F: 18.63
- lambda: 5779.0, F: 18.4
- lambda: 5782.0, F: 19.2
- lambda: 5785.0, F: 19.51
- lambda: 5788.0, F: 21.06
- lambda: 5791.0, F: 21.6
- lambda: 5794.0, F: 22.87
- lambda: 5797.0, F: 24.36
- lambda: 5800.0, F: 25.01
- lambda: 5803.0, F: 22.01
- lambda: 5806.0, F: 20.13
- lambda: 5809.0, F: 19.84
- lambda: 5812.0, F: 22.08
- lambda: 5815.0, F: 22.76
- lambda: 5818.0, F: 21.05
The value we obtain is 21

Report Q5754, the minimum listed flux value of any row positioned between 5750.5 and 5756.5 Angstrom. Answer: 18.59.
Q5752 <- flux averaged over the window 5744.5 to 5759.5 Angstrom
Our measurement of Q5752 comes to 19.9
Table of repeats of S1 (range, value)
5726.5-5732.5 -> 18.5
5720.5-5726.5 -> 20.5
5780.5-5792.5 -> 20.3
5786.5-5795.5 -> 21.8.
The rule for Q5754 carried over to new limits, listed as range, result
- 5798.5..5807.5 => 20.13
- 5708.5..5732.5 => 18.46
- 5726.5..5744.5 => 17.72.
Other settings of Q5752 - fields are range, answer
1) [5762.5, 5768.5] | 20.4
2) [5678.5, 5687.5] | 18.7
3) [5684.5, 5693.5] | 19.1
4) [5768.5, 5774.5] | 19.4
